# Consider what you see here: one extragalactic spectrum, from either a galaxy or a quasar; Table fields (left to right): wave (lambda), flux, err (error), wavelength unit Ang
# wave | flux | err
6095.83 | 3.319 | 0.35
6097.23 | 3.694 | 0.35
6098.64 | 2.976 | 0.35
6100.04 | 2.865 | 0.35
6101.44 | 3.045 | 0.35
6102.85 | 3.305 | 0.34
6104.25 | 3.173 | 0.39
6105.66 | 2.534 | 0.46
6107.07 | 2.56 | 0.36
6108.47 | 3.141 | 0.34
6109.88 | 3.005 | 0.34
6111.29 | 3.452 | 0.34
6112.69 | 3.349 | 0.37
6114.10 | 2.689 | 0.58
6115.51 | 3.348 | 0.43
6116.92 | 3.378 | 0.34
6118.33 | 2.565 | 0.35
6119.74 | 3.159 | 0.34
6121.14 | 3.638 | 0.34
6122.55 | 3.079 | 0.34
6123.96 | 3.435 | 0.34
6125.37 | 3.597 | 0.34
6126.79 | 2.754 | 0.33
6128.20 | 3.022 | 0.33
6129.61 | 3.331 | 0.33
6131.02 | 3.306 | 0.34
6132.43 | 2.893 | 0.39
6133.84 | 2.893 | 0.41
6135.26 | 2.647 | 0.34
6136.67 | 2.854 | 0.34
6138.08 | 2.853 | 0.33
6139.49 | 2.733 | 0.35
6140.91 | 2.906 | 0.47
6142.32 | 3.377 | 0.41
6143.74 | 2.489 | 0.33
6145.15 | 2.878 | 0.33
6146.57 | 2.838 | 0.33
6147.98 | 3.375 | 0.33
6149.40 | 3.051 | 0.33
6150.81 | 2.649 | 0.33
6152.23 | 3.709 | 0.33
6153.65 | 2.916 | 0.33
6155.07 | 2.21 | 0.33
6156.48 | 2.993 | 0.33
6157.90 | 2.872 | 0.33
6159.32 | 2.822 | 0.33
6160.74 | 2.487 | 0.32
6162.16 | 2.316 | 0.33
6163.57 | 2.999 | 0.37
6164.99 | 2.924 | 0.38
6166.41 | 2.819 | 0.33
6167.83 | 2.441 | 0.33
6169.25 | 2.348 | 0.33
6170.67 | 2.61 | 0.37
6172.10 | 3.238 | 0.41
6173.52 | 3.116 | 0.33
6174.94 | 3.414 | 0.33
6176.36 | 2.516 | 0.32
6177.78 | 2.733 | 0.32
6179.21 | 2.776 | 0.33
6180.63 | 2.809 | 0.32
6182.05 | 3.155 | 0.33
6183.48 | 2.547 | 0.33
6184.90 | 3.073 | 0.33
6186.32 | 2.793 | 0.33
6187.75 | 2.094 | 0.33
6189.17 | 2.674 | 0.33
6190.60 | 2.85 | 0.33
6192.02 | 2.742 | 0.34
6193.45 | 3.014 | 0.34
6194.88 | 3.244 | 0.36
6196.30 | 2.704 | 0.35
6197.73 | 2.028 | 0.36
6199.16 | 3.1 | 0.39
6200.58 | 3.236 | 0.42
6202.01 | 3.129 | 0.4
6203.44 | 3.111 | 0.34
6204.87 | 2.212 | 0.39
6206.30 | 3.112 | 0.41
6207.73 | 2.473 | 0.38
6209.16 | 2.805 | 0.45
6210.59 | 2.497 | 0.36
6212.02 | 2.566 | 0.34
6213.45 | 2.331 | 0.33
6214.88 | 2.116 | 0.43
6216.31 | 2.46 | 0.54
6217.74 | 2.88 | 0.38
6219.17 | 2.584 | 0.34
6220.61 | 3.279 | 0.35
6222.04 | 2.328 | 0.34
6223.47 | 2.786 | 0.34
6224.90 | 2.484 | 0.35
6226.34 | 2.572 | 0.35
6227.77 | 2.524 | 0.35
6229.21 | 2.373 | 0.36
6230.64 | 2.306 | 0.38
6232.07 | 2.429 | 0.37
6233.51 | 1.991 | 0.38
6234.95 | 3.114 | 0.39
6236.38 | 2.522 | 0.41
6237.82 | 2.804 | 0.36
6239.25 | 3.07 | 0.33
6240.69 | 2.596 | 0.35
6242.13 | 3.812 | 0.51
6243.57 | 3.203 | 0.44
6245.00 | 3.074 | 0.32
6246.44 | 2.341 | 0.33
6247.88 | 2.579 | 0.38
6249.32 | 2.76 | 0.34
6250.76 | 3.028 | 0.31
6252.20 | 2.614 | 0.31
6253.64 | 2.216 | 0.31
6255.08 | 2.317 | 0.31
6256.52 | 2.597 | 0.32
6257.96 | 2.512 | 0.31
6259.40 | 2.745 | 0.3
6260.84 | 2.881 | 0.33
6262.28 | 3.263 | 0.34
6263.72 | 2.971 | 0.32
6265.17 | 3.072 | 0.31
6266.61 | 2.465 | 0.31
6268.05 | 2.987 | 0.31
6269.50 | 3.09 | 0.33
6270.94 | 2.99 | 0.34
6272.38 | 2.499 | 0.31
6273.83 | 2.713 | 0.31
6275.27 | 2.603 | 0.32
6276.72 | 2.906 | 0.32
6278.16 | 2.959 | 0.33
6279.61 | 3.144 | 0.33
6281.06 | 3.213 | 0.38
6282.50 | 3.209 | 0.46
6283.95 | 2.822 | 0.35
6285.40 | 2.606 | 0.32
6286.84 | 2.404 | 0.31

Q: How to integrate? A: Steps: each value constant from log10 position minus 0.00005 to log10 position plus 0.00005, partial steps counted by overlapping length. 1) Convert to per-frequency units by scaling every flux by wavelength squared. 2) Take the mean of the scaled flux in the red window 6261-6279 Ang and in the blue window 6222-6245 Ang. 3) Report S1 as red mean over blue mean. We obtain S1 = 1.1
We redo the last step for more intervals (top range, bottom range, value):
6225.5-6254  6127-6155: 0.94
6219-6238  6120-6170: 0.90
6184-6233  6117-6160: 0.91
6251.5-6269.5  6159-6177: 1.02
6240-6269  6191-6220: 1.05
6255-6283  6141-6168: 1.04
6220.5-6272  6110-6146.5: 0.93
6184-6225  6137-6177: 0.97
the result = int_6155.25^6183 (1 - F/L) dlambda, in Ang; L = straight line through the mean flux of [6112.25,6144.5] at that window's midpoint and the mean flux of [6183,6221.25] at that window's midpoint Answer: 0.7 Ang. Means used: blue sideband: 3.05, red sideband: 2.73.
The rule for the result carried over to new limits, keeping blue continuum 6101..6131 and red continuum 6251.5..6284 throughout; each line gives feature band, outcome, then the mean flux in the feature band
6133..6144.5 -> 0.9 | 2.85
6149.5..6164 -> 1.1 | 2.81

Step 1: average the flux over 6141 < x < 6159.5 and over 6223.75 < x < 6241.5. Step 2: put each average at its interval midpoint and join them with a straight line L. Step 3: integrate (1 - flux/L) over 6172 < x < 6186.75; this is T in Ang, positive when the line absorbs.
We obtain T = -0.54 Ang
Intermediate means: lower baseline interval 2.94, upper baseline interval 2.58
